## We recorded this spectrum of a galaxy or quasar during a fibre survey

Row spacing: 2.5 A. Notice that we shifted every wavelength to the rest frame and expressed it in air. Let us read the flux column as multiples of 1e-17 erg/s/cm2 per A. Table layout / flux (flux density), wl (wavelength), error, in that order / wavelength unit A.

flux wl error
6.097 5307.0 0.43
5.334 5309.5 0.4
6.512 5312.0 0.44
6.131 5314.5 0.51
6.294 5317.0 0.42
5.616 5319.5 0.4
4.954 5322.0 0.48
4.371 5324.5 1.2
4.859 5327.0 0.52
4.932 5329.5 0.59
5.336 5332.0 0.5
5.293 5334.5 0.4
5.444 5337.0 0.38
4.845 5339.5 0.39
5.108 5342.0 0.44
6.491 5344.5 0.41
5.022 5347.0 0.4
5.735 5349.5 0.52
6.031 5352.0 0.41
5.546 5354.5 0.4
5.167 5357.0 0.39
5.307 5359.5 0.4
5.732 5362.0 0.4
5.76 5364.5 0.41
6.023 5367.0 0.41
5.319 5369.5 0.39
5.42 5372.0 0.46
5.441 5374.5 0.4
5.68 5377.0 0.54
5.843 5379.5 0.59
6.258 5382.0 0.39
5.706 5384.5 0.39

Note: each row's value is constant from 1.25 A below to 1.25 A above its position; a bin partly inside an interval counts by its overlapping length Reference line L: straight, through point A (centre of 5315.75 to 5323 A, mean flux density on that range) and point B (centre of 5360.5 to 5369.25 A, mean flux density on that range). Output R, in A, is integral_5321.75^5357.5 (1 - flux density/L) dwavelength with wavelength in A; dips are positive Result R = 2.58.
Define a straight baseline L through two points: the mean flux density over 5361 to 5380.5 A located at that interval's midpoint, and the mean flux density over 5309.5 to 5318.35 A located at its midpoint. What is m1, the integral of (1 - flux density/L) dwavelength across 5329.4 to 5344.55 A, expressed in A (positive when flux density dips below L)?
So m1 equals 1.7 A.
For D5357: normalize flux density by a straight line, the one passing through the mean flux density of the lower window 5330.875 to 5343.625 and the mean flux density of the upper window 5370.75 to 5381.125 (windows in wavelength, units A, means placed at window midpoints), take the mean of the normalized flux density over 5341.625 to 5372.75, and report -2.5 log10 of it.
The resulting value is -0.03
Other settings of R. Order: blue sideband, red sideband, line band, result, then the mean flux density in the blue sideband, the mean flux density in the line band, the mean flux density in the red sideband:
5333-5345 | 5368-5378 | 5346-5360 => -0.2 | 5.37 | 5.48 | 5.47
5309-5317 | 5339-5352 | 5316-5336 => 2.3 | 6.1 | 5.2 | 5.53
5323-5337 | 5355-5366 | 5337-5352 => -0.7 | 5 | 5.49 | 5.51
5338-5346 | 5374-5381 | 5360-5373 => 0.0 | 5.47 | 5.64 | 5.7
